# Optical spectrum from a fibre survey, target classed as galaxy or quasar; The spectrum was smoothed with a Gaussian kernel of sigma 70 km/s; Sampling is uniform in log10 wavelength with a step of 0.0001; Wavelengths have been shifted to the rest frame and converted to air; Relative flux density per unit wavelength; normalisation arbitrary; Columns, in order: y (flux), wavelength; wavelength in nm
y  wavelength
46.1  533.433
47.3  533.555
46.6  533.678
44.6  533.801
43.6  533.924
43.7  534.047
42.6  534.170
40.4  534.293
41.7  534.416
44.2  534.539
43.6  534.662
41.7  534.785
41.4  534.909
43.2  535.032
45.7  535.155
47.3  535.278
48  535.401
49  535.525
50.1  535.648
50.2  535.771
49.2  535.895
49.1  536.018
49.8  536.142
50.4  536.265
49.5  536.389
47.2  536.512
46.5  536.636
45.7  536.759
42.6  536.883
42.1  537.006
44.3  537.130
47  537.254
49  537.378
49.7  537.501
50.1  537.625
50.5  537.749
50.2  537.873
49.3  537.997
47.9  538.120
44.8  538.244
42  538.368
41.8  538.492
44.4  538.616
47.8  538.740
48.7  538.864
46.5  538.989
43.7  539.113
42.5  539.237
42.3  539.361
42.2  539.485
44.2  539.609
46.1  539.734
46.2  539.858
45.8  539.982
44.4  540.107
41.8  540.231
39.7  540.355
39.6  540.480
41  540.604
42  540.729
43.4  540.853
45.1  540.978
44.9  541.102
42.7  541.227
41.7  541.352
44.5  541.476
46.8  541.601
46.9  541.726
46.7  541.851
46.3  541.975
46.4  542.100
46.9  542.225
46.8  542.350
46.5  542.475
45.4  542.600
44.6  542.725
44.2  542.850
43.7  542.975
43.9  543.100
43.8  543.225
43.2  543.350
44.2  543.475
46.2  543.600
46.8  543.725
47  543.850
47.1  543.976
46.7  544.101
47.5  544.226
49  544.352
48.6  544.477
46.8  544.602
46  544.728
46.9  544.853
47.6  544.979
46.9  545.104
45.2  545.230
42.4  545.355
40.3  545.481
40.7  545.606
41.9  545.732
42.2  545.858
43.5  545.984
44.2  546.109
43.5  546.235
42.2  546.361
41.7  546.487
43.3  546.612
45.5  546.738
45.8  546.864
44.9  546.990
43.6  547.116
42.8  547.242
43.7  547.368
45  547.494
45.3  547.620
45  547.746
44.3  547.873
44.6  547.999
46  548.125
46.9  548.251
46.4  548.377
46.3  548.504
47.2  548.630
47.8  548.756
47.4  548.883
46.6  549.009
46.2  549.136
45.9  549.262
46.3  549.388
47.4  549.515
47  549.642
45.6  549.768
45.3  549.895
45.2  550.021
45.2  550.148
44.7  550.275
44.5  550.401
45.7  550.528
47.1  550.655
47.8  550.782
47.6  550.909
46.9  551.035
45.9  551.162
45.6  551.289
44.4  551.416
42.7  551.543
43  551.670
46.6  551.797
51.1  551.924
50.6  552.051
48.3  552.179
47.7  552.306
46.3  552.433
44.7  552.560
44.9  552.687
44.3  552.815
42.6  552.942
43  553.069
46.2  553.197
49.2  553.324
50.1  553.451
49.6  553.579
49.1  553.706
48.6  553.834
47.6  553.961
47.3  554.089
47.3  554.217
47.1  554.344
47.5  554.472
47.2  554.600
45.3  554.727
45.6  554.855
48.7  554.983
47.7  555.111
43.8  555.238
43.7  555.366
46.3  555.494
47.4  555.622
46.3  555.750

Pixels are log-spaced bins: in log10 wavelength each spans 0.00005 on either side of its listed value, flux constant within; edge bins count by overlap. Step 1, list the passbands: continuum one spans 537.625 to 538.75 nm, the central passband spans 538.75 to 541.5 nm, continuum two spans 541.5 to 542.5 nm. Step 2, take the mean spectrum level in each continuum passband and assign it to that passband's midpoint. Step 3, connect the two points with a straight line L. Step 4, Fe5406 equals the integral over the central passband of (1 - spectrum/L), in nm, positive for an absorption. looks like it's 0.17 nm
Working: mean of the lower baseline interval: 46.7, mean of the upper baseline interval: 46.6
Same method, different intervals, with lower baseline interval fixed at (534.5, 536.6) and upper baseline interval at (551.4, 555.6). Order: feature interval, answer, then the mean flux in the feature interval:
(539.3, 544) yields 0.24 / 44.5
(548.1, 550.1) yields 0.01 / 46.5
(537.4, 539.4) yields 0.02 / 46.5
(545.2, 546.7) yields 0.14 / 42.6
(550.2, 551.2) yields 0.01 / 46.3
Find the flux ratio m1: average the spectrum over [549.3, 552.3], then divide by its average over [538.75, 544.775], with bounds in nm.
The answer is 1.03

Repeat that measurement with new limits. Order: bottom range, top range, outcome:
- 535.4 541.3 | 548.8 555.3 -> 1.02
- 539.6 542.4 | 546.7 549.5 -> 1.03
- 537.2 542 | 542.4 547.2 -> 0.99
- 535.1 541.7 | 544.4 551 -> 0.99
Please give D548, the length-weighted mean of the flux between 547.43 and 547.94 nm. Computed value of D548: 44.9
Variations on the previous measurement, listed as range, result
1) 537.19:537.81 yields 49.2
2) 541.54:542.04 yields 46.7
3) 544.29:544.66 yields 48.2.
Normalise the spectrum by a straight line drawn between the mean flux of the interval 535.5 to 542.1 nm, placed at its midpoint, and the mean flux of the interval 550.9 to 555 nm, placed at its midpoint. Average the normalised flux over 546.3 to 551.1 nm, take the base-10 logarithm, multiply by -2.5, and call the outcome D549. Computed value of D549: 0.02 mag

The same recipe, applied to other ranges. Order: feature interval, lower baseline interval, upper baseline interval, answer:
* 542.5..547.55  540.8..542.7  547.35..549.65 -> 0.02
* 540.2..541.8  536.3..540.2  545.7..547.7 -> 0.05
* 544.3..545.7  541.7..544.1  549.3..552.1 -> 0.01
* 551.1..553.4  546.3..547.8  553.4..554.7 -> 0.02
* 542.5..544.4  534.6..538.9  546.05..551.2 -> 0.01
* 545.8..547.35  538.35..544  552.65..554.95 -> 0.05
